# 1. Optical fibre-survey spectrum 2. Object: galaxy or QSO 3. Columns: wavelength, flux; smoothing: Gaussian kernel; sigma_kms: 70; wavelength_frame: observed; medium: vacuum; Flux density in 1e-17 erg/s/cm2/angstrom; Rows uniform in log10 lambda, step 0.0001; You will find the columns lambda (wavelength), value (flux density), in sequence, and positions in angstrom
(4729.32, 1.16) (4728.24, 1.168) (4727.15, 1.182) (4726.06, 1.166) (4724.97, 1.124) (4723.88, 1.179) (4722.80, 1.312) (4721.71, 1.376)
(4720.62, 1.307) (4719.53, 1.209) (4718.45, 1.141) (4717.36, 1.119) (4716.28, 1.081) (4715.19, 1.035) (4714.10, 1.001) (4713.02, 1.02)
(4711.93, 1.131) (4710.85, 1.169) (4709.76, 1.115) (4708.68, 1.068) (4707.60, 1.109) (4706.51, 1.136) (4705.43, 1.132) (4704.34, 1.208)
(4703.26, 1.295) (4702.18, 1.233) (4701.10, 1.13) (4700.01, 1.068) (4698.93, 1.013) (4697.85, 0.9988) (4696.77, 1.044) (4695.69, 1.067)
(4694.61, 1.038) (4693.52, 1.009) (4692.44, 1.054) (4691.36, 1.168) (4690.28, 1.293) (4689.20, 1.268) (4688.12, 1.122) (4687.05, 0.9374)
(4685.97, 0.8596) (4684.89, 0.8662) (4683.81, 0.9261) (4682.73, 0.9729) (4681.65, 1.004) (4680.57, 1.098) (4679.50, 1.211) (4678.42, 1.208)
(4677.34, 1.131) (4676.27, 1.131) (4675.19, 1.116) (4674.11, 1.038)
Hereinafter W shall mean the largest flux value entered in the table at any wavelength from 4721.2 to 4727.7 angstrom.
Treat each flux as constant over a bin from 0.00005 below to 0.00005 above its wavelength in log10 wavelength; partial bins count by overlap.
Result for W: 1.376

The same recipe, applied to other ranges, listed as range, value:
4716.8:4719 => 1.141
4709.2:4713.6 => 1.169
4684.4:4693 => 1.293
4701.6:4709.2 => 1.295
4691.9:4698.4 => 1.067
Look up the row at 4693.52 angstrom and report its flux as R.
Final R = 1.009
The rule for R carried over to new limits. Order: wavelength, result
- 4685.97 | 0.8596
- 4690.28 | 1.293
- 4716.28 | 1.081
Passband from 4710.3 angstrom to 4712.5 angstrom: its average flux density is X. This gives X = 1.15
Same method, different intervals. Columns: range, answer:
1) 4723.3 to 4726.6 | 1.16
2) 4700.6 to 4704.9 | 1.22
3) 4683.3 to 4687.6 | 0.899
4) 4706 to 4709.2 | 1.1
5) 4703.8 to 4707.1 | 1.16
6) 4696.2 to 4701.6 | 1.05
